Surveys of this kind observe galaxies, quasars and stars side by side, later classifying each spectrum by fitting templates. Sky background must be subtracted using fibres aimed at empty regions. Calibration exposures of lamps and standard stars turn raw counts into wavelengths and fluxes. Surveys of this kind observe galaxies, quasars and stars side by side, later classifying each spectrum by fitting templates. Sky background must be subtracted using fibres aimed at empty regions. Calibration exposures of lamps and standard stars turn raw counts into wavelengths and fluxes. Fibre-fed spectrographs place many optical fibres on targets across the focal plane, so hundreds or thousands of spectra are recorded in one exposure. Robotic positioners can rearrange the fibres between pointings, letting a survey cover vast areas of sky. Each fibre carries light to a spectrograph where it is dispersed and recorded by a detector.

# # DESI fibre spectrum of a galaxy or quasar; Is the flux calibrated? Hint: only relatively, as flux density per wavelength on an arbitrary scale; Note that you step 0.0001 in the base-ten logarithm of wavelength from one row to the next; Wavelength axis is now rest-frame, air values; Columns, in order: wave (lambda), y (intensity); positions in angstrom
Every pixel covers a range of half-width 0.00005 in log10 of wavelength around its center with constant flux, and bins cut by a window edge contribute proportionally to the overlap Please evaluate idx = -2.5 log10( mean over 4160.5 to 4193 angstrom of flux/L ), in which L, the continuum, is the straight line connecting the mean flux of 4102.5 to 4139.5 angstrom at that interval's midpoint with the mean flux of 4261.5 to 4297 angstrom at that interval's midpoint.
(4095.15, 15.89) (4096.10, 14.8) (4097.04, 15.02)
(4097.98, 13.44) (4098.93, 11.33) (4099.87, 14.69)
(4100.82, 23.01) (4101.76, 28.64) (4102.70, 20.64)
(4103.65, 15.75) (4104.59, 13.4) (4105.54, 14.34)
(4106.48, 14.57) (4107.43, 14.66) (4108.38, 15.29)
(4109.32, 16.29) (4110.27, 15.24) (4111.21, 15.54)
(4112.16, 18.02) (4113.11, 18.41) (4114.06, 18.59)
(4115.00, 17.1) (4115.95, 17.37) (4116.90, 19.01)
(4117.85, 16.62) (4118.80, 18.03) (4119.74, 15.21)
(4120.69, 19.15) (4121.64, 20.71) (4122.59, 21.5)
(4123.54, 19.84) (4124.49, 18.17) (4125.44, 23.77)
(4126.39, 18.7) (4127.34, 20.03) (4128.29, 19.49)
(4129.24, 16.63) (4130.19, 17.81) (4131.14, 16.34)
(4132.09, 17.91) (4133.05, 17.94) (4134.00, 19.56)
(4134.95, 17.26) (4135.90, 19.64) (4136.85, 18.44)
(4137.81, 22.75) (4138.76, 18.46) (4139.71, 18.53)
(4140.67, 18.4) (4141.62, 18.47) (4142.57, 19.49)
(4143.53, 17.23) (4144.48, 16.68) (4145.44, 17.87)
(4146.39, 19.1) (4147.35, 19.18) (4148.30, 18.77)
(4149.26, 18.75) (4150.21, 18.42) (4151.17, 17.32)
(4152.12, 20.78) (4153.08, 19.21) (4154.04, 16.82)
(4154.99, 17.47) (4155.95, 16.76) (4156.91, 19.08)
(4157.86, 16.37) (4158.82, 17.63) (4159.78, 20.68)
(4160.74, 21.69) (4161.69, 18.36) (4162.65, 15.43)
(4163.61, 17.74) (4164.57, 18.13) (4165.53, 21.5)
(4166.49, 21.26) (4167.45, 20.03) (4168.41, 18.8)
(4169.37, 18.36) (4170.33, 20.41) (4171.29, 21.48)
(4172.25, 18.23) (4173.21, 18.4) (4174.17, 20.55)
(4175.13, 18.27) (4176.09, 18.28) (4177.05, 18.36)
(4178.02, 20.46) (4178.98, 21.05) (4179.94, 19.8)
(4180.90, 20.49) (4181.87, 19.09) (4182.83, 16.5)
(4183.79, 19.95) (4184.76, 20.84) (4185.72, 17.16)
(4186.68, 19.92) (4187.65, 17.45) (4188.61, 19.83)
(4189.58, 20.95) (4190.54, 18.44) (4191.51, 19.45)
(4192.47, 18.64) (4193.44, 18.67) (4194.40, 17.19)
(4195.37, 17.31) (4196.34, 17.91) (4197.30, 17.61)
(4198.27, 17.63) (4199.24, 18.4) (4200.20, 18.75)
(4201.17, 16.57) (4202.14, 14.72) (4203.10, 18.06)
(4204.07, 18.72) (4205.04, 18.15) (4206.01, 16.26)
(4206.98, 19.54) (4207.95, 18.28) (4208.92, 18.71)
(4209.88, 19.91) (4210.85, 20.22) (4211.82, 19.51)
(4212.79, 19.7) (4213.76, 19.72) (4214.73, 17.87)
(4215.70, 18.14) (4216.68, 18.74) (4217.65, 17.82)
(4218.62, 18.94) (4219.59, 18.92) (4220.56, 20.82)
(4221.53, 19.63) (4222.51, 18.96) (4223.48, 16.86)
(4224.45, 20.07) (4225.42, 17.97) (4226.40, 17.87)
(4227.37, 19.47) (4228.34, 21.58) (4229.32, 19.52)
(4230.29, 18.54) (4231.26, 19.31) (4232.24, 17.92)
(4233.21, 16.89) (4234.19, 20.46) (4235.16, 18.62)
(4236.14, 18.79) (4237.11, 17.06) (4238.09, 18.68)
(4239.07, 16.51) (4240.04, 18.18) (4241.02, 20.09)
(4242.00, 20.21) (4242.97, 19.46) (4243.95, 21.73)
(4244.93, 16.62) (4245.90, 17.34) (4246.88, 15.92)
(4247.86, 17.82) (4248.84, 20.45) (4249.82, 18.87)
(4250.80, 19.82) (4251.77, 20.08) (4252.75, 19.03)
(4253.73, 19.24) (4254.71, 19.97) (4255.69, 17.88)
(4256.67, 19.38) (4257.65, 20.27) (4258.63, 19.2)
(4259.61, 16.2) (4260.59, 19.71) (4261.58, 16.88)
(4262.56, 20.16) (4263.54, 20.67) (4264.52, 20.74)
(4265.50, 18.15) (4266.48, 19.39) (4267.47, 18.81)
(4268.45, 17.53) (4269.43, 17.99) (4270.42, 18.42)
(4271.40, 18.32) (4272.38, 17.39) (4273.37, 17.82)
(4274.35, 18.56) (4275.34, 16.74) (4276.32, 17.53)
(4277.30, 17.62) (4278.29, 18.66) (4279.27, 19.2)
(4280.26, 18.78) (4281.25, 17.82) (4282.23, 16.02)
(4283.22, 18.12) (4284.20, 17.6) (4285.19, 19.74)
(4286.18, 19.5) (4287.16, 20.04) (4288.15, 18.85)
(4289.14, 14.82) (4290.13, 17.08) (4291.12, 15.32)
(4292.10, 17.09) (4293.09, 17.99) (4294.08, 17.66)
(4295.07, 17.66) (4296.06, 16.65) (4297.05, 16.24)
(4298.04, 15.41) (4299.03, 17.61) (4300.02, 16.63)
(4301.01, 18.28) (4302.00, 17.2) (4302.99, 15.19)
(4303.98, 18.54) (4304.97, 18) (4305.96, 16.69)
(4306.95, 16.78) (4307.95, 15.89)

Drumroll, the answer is -0.076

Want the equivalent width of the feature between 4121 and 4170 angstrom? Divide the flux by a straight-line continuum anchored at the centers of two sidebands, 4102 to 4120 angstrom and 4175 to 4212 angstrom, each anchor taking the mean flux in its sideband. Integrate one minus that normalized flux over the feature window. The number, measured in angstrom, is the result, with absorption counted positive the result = -3.7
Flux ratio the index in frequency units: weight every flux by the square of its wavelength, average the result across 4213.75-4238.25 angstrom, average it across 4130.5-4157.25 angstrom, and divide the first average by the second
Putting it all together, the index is 1.1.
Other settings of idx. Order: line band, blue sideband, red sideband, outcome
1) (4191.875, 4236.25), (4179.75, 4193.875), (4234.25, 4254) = 0.02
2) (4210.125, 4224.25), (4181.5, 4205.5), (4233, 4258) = -0.03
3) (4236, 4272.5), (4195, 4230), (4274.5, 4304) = -0.05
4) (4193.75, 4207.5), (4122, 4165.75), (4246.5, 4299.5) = 0.05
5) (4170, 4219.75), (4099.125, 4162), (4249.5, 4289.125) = -0.02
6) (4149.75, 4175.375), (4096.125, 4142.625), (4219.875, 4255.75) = -0.04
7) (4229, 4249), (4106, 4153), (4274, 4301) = -0.04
